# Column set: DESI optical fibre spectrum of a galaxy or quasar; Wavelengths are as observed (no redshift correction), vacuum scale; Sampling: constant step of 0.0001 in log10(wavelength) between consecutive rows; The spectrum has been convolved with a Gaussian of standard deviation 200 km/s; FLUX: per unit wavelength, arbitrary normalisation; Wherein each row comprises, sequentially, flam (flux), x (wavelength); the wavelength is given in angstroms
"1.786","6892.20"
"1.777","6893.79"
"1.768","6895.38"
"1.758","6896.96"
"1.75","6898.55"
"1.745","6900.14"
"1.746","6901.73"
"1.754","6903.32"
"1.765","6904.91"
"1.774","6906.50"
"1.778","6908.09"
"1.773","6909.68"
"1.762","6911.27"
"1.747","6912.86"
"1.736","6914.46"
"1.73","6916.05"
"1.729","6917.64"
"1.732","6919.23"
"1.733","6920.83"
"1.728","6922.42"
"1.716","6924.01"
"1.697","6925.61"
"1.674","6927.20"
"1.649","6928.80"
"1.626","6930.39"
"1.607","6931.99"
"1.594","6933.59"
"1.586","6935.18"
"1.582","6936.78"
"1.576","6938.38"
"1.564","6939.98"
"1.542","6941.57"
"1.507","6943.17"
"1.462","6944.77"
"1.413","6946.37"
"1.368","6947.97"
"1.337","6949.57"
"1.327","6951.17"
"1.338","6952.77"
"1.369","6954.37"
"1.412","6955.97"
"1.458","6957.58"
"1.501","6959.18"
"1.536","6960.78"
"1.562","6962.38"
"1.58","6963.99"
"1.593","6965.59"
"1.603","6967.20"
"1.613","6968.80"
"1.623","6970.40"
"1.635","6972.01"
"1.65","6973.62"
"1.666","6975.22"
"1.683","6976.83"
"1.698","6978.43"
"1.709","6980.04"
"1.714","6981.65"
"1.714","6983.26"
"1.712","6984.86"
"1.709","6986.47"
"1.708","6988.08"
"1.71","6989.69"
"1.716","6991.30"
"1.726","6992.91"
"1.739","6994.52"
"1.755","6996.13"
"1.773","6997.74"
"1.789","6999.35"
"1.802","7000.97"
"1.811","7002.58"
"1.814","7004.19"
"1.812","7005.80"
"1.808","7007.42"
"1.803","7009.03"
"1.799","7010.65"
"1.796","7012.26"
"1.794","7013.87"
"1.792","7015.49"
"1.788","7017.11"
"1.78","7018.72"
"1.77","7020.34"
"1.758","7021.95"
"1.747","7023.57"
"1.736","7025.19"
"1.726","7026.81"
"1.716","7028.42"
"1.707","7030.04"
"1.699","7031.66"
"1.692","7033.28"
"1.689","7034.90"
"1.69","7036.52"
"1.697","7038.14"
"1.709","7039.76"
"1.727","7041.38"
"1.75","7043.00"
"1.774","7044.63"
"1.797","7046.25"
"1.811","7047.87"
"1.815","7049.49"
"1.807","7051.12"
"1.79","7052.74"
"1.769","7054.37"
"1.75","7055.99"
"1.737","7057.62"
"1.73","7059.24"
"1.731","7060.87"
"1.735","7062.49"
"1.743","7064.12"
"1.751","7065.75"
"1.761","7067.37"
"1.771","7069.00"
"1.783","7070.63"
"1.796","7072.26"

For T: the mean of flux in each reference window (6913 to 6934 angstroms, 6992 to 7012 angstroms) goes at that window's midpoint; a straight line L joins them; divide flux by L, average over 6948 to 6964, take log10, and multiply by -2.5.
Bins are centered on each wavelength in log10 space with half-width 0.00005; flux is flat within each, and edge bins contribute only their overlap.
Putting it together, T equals 0.21 mag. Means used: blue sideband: 1.69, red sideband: 1.79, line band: 1.43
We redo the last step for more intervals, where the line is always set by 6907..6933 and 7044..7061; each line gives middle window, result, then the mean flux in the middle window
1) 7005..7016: -0.03 mag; 1.8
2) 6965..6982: 0.06 mag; 1.65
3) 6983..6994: 0.02 mag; 1.71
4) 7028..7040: 0.04 mag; 1.7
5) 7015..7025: -0.01 mag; 1.77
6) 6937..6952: 0.18 mag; 1.46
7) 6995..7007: -0.03 mag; 1.79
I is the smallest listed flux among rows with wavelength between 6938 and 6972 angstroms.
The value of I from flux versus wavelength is 1.327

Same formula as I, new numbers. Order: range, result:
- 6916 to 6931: 1.626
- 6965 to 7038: 1.593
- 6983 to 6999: 1.708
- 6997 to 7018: 1.773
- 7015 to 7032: 1.699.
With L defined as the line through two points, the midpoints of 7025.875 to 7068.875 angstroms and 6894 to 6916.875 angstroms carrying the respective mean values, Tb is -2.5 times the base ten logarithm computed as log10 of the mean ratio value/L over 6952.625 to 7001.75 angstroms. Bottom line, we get 0.069 mag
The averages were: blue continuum 1.76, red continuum 1.74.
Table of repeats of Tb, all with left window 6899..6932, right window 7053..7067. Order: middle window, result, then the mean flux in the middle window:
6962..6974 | 0.08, 1.61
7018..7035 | 0.01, 1.73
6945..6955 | 0.26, 1.36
